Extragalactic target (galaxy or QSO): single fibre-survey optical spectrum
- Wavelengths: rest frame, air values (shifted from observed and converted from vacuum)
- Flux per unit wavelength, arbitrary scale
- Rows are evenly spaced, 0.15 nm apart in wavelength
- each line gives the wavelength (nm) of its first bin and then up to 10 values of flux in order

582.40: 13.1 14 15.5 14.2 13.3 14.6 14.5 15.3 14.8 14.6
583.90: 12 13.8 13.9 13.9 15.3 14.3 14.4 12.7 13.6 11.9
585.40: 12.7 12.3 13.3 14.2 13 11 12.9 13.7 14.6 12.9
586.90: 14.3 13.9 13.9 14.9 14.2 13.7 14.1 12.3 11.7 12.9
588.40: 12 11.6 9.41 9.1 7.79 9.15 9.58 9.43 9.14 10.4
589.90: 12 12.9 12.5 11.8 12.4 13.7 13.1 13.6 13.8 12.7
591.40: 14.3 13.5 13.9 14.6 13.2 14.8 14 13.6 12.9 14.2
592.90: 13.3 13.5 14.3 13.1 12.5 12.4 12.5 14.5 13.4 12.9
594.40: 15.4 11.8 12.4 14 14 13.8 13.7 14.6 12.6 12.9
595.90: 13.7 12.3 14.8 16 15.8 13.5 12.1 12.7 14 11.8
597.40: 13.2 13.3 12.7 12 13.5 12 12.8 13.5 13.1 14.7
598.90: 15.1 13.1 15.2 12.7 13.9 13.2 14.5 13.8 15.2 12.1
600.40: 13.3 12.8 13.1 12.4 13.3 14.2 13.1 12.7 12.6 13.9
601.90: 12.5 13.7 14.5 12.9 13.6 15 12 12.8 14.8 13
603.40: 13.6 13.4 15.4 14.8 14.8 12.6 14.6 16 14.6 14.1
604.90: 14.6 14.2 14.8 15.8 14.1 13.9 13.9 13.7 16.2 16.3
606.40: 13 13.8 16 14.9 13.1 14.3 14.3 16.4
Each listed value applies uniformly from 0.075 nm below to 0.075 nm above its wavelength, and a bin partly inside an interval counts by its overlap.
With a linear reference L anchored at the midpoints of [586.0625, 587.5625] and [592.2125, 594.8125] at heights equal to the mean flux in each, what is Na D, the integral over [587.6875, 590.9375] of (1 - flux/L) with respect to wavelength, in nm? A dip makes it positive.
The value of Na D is 0.520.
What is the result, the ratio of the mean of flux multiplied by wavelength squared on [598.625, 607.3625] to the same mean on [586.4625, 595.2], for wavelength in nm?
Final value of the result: 1.14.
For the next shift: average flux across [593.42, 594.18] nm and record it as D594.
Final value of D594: 13.1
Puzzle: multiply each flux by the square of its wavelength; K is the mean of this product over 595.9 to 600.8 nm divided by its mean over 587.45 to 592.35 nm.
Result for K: 1.14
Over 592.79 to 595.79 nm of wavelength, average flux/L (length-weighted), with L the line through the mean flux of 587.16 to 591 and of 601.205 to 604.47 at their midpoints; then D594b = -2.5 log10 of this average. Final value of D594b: -0.07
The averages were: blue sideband 11.8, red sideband 13.7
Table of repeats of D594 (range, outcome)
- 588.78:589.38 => 8.91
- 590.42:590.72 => 13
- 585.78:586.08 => 13.5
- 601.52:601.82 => 13.2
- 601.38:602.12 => 13.1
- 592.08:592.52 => 14.1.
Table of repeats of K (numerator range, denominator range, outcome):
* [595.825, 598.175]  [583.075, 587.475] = 1.01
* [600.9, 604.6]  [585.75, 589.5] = 1.18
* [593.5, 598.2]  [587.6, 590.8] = 1.20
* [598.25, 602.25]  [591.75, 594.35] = 1.02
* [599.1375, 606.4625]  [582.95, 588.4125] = 1.09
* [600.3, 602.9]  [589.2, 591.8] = 1.12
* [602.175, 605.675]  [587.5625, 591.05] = 1.29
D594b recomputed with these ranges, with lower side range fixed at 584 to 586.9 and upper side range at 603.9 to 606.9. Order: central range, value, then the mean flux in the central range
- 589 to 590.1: 0.32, 10.1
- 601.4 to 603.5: 0.08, 13.4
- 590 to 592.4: 0.03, 13.4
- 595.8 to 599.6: 0.05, 13.5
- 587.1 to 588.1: -0.01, 13.7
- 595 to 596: 0.04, 13.6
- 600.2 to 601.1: 0.11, 12.9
